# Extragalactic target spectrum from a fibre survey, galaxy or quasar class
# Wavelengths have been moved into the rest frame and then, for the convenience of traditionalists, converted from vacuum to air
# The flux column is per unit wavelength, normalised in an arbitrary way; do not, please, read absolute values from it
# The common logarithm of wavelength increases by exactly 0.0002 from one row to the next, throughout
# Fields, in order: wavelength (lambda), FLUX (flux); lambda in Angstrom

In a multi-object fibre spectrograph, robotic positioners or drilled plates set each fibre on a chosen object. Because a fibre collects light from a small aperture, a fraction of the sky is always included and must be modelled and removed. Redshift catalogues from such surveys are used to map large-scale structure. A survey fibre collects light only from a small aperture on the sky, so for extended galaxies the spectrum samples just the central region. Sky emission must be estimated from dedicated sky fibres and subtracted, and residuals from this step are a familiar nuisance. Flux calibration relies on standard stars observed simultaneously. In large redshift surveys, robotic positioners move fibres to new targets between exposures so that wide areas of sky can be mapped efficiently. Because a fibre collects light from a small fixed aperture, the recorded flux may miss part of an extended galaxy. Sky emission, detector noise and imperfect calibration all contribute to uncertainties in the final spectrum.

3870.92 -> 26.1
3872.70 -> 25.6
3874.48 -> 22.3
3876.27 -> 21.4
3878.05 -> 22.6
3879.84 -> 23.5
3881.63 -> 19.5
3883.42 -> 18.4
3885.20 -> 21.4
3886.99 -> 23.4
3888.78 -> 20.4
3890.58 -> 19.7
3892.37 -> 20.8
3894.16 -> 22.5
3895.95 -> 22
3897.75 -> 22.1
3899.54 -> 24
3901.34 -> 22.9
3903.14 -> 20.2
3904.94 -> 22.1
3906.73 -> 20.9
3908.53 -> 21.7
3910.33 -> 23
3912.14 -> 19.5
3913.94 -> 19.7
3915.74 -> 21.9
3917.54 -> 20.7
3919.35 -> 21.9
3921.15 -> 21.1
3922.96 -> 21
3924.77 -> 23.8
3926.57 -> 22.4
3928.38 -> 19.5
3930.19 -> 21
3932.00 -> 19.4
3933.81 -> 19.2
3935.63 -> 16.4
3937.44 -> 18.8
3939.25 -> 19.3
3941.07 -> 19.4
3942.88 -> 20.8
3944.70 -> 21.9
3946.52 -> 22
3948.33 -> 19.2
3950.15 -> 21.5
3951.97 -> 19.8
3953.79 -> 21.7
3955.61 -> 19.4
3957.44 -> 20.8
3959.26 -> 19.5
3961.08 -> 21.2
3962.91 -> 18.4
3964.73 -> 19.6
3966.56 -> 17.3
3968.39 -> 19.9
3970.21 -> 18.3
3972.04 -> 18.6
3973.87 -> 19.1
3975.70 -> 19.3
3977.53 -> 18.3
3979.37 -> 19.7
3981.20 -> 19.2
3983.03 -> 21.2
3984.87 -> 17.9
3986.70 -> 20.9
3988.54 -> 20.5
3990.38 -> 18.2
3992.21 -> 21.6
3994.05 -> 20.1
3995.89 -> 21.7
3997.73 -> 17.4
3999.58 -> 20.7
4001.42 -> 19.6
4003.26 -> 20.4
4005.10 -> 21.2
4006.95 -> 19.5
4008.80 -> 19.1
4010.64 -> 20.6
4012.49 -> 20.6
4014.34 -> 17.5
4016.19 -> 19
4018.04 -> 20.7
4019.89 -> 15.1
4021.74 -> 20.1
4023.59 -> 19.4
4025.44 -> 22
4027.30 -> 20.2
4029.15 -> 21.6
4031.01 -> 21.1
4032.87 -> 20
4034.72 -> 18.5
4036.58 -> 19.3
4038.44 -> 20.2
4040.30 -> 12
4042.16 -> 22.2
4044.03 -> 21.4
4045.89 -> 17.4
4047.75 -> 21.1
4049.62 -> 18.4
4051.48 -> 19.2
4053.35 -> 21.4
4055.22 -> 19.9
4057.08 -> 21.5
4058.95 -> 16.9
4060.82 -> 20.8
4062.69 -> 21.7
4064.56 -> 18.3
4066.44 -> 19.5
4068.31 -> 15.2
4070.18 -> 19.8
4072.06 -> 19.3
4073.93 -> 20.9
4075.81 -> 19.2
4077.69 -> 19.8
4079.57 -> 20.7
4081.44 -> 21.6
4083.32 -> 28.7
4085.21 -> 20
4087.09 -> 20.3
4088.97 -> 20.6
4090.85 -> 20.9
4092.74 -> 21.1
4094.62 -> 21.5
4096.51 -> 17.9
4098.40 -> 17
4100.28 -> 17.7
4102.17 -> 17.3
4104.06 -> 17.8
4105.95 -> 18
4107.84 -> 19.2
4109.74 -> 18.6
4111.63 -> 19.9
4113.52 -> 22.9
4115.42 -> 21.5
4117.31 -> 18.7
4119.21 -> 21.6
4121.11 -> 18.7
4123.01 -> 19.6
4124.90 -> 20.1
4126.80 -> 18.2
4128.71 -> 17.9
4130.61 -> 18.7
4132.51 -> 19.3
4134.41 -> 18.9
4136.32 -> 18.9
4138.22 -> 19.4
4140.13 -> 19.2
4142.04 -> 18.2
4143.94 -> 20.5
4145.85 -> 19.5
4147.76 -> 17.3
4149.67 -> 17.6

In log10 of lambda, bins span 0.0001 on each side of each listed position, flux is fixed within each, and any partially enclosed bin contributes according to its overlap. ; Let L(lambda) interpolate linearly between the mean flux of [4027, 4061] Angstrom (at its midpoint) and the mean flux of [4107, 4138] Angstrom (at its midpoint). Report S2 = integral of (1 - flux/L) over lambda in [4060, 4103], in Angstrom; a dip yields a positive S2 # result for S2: -0.9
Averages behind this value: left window 19.6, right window 19.5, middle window 20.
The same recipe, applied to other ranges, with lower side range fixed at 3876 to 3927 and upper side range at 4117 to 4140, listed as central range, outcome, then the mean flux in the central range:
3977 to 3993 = 0.71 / 19.7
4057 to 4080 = 0.45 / 19.4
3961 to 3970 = 0.79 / 19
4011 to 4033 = 0.53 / 19.8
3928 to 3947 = 1.26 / 19.7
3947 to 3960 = 0.40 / 20.3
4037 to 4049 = 0.61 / 19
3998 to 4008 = 0.20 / 20.1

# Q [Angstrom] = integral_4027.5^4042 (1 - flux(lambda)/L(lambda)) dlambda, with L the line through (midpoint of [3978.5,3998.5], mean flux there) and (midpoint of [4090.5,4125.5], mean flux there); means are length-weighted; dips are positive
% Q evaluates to 0.4 Angstrom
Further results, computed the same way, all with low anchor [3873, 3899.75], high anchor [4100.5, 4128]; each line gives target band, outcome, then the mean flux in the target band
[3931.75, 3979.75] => 3.1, 19.6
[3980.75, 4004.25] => 0.7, 20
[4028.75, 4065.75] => 0.8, 19.6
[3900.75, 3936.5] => 0.7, 20.9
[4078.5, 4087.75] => -1.2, 22.3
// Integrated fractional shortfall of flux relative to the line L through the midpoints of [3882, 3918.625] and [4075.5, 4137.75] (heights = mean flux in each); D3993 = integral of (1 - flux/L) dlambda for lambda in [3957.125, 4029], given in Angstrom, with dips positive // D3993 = 3.6 Angstrom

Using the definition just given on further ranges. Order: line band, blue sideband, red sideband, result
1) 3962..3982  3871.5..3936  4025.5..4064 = 1.7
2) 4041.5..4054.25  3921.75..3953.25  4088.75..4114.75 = -0.3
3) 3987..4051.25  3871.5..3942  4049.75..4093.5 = 2.8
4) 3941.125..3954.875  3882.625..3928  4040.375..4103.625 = 0.1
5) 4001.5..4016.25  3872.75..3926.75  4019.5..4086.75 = 0.4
